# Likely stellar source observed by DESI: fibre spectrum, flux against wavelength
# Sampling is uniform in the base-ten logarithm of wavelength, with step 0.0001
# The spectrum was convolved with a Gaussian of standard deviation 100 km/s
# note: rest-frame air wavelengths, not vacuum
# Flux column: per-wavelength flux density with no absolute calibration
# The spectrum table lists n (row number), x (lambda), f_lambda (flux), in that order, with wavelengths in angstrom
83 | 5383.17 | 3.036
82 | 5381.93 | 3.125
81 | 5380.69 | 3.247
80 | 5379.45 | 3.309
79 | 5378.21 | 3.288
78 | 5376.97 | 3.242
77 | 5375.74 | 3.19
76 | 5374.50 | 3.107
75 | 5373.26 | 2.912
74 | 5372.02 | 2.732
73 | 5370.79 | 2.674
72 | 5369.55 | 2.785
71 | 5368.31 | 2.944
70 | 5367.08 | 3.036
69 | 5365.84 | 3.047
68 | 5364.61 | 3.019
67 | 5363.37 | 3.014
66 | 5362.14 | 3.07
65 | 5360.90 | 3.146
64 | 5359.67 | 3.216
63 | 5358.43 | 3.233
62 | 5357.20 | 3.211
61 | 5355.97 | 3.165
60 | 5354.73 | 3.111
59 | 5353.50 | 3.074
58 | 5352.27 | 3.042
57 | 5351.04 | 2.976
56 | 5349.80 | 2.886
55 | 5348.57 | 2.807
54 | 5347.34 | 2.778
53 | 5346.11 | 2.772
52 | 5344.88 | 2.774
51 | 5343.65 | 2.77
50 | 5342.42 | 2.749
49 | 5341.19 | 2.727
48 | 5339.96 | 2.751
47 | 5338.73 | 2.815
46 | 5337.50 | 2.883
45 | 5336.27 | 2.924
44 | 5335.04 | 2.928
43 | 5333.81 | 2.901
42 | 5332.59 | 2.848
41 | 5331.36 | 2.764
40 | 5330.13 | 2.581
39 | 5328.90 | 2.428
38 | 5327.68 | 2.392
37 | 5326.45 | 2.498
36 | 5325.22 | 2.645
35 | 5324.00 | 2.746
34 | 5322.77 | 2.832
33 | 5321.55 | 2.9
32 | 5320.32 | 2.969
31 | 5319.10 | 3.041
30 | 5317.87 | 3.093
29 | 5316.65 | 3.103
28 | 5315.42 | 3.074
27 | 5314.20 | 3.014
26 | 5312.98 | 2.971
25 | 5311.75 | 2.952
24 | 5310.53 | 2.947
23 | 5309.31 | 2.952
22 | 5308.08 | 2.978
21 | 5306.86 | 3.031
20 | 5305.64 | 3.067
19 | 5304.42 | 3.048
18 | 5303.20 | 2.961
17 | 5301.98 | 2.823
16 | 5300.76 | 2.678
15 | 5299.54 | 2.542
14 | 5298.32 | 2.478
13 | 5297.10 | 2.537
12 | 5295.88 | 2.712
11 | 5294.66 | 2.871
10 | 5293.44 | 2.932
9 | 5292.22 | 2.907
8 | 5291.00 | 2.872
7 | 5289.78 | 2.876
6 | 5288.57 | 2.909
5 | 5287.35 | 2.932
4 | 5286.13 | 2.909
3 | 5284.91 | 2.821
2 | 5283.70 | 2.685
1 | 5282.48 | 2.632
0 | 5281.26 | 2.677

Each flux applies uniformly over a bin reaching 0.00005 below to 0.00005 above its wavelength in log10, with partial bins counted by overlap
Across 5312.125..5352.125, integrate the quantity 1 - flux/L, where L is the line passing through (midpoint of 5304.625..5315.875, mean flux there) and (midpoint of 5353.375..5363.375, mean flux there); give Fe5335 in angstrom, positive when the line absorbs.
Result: 3.1 angstrom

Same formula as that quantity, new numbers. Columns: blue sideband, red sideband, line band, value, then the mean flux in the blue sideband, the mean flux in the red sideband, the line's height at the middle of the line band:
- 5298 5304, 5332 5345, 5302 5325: -1.8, 2.72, 2.83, 2.76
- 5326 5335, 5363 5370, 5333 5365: -1.5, 2.65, 2.98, 2.82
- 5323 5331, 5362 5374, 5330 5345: -0.9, 2.57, 2.92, 2.66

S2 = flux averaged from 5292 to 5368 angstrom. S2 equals 2.89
